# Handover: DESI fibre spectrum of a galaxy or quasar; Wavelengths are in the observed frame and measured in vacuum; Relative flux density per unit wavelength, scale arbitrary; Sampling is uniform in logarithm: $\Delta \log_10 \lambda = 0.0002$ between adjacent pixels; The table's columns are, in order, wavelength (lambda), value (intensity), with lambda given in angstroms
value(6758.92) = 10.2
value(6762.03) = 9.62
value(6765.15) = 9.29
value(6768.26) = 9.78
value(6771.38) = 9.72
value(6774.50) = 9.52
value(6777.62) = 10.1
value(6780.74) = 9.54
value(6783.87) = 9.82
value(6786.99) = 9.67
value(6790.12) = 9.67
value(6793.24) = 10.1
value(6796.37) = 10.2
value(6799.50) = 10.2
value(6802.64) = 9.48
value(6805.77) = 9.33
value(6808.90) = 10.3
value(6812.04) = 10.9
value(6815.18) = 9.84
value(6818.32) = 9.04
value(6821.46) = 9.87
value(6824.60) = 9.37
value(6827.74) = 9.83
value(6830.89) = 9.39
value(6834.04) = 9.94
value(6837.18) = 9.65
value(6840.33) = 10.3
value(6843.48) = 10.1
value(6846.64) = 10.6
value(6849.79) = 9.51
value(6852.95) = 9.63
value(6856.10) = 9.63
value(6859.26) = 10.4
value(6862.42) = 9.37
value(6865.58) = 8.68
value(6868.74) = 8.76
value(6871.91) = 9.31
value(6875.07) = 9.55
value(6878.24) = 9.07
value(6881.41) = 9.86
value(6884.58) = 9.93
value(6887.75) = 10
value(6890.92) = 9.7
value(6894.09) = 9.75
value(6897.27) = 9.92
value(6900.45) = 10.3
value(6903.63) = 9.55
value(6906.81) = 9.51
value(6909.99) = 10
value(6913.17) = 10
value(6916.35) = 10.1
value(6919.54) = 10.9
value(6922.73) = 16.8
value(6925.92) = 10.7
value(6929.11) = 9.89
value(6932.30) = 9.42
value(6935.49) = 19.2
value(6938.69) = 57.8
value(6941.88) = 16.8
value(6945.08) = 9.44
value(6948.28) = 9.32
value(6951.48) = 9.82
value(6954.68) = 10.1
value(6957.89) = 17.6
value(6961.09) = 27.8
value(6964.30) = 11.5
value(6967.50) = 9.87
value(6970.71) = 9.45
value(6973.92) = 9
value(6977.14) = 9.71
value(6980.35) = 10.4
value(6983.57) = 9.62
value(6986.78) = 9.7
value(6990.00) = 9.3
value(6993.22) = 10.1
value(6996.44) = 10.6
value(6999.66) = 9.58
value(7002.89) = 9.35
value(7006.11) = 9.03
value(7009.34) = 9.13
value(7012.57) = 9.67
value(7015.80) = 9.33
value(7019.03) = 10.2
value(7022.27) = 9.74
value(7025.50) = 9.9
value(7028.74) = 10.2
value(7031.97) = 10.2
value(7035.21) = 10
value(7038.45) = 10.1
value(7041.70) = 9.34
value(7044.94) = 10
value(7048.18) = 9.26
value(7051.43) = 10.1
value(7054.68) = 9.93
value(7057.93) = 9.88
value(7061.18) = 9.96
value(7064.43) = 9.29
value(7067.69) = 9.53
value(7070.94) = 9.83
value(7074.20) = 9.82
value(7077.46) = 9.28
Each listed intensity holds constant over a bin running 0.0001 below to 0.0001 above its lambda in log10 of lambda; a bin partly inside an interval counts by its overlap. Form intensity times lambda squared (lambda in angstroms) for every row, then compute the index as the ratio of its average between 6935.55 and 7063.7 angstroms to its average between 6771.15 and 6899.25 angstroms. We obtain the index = 1.28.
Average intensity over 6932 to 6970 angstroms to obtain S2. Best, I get 17.5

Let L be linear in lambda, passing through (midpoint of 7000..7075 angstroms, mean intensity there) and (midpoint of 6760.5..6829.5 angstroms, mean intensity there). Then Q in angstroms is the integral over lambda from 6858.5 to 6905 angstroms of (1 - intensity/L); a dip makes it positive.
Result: 0.8 angstroms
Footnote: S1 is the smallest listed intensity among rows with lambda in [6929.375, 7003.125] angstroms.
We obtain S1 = 9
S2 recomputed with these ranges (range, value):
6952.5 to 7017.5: 11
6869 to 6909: 9.68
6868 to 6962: 13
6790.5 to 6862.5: 9.88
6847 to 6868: 9.57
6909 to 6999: 13.4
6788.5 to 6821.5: 9.9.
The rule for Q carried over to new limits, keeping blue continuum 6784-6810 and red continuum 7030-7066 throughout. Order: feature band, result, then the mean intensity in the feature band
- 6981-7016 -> 0.79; 9.62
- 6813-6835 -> 0.49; 9.64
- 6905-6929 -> -2.94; 11.1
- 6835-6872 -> 0.66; 9.68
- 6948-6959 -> -2.12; 11.7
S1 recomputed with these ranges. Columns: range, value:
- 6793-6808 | 9.33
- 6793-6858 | 9.04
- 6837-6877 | 8.68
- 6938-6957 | 9.32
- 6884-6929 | 9.51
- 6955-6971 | 9.45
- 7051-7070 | 9.29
